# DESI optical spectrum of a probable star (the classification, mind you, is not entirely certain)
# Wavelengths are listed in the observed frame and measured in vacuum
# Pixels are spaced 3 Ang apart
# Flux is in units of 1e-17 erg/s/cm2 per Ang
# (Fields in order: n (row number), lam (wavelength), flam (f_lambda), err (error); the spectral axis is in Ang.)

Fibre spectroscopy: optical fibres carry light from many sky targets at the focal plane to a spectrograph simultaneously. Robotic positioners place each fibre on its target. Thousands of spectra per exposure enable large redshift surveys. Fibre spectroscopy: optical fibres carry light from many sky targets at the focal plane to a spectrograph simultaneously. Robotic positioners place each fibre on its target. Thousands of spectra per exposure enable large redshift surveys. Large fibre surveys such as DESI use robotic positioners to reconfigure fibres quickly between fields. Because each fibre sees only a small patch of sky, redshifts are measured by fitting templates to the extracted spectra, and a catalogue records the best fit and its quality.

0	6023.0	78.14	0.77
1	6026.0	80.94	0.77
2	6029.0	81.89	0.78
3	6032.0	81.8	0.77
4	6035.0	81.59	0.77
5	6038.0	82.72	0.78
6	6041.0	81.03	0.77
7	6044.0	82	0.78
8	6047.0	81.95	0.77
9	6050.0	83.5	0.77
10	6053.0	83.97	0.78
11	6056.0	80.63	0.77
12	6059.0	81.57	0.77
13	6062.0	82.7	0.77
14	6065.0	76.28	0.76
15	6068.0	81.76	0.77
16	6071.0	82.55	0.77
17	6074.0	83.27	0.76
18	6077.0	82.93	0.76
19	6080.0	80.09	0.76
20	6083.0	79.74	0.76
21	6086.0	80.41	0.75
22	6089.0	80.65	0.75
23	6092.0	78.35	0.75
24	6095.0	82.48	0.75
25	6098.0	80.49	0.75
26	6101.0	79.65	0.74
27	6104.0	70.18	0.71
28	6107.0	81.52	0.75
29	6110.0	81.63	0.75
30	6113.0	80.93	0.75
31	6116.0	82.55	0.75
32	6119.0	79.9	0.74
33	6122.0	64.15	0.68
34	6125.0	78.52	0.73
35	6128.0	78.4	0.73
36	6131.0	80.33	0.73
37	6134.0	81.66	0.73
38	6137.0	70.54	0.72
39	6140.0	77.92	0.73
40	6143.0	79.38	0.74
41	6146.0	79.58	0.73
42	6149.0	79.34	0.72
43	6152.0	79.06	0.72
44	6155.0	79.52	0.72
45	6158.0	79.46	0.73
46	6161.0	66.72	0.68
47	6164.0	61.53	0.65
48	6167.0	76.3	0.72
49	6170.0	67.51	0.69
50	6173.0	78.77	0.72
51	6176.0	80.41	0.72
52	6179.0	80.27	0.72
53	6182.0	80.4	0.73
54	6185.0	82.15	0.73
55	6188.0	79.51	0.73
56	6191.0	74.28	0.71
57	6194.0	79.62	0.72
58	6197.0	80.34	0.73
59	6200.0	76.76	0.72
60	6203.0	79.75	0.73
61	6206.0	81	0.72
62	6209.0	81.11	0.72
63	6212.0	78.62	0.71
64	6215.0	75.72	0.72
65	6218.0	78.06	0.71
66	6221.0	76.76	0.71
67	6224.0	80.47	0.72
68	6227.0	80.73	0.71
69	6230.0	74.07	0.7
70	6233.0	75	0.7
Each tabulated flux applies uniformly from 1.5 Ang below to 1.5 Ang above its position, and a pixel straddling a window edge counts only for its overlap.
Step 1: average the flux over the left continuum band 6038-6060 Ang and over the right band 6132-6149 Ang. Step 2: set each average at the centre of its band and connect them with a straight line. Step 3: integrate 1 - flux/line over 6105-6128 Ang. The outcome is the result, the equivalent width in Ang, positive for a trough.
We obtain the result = 0.2 Ang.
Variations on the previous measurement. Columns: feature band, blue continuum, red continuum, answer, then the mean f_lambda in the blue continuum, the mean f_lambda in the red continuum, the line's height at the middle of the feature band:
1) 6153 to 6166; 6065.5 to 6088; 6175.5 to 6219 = 1.2 Ang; 81.3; 79.2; 79.8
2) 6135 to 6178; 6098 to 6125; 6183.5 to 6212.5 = 1.7 Ang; 77.8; 79.3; 78.6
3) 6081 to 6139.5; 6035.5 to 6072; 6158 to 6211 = 0.8 Ang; 81.7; 76.9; 79.6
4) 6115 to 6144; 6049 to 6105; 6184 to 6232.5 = 0.9 Ang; 80.7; 78.6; 79.8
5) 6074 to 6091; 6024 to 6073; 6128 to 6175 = -0.2 Ang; 81.7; 76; 79.8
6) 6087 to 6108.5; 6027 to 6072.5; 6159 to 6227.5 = 0.3 Ang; 81.7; 77.2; 80.2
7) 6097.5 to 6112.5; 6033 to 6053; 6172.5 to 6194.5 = 0.4 Ang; 82.3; 79.4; 81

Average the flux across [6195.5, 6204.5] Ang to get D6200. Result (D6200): 79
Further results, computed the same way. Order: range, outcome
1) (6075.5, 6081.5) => 81.5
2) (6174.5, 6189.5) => 80.5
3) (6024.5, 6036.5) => 81.6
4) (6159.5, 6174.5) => 70.2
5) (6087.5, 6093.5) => 79.5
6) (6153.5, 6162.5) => 75.2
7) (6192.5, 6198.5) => 80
